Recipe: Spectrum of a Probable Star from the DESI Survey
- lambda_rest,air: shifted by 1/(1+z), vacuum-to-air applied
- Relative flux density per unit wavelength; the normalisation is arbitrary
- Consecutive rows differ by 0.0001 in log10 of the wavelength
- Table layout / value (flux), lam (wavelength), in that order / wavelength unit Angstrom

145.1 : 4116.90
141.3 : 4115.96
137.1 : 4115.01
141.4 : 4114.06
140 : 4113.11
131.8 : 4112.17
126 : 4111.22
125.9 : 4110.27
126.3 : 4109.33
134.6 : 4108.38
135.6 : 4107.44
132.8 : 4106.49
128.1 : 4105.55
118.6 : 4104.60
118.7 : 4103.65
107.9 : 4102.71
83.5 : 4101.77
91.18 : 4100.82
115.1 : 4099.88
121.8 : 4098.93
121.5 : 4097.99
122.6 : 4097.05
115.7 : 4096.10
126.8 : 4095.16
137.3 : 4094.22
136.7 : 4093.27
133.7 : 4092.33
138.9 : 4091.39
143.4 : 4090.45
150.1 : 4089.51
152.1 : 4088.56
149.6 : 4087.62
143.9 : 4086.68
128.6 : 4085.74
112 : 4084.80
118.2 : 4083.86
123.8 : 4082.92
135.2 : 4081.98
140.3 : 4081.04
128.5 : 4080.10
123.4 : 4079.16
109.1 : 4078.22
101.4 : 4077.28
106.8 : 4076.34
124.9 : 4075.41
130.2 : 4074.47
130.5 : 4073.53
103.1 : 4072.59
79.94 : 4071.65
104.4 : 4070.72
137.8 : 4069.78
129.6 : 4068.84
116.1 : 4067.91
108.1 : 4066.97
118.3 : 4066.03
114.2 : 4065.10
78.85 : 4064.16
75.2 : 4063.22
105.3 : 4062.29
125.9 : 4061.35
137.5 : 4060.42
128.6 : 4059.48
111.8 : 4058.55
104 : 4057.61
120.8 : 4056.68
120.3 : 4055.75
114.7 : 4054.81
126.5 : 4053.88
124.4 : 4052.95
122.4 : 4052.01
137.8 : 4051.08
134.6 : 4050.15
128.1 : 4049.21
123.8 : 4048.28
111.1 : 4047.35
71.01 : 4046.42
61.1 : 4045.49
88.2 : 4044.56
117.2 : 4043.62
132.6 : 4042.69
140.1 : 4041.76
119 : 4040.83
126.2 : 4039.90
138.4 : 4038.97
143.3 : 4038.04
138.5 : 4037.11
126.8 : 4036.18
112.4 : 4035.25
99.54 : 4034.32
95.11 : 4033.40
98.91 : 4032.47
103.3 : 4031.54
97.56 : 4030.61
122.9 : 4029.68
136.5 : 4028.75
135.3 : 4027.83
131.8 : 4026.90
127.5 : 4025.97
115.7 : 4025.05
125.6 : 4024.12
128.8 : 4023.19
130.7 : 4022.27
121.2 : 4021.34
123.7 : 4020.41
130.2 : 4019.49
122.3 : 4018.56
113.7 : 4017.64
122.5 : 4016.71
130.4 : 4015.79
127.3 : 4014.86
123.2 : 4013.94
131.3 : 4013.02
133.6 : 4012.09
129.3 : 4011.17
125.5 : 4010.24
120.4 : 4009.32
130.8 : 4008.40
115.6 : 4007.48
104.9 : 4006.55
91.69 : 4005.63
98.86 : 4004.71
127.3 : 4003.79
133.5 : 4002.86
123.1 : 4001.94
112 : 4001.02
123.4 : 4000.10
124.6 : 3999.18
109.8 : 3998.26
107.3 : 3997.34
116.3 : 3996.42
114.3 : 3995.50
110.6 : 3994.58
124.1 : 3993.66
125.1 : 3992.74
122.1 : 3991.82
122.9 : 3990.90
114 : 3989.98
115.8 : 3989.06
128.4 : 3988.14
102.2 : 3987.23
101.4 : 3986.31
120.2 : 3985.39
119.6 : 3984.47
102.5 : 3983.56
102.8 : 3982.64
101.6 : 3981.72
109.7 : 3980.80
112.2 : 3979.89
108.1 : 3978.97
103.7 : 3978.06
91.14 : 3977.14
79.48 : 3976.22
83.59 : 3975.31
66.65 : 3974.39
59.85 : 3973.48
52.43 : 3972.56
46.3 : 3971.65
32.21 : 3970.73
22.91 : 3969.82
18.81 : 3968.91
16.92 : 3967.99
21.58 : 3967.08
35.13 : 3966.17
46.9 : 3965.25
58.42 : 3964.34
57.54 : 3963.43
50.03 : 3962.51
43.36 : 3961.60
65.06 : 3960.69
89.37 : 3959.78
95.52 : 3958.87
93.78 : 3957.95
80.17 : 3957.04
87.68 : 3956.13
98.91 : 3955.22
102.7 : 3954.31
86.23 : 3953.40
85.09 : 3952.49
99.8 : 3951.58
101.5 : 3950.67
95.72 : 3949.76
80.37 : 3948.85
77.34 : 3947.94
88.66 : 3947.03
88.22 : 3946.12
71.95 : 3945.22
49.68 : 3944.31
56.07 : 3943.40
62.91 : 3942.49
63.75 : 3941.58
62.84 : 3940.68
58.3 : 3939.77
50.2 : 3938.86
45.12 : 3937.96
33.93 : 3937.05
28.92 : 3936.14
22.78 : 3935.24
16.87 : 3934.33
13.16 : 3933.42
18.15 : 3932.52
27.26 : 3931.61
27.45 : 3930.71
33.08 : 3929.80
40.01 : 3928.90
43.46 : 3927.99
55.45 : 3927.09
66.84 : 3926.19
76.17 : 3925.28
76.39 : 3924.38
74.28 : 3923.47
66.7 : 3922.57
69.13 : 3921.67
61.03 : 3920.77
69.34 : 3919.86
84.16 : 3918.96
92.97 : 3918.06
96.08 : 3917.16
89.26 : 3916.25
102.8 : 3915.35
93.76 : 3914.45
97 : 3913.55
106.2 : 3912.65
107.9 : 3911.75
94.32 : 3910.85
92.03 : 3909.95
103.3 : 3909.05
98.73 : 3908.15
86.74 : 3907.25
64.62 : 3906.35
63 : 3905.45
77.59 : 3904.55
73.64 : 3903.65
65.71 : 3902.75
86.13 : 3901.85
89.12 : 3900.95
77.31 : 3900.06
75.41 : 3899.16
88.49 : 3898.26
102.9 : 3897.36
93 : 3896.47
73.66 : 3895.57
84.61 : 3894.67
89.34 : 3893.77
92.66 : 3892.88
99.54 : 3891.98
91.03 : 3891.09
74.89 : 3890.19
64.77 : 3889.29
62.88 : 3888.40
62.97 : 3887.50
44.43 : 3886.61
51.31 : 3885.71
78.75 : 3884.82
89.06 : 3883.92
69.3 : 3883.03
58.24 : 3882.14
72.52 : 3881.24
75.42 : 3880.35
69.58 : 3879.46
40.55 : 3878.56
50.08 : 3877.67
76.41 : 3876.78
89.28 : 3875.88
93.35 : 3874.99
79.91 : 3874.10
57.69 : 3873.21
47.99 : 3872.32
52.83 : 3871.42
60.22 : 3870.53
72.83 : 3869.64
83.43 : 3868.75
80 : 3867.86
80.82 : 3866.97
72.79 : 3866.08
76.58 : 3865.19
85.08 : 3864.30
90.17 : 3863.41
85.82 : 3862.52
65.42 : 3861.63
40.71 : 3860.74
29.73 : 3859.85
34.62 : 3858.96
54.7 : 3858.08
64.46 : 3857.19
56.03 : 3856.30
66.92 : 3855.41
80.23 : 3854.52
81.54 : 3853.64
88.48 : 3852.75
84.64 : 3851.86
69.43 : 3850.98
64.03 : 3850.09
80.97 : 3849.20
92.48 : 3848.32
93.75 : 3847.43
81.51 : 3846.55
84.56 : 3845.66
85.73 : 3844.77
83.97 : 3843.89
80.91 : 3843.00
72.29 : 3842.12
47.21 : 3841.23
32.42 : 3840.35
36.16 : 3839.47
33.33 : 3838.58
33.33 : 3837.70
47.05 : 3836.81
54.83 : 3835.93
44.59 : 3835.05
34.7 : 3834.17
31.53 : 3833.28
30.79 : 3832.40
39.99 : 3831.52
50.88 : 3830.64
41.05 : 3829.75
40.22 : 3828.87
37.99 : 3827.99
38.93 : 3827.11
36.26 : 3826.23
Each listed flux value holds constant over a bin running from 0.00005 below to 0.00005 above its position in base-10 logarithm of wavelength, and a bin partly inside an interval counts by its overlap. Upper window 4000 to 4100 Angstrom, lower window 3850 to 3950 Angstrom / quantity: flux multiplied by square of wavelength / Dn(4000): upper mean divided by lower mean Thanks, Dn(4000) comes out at 1.87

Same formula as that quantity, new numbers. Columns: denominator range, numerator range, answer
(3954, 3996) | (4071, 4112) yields 1.56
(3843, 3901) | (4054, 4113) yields 1.83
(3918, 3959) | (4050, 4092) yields 2.02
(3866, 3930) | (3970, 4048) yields 1.55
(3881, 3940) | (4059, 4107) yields 1.88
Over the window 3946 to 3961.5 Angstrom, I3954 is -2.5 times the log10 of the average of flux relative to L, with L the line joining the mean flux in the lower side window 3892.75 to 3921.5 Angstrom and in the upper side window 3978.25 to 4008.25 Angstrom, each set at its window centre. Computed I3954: 0.151 mag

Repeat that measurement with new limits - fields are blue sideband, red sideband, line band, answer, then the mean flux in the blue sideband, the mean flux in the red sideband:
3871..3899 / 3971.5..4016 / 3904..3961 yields 0.237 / 73.5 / 110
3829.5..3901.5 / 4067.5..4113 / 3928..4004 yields 0.206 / 68.1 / 124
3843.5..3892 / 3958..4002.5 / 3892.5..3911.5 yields -0.113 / 71.1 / 88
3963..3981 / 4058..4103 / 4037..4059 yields -0.162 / 60.5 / 120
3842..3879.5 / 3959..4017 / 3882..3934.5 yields 0.095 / 71.7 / 96.3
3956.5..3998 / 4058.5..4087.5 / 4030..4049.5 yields -0.068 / 84.5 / 118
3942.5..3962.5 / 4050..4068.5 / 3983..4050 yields -0.164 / 81.6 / 116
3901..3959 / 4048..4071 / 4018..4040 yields -0.144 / 71.5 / 118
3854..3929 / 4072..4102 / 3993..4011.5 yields -0.136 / 74.9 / 125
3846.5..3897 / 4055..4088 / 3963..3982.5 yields 0.440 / 72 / 118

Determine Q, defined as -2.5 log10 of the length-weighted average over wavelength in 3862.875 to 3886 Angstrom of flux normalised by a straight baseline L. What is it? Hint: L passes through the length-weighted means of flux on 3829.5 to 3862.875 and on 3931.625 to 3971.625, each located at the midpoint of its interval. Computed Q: -0.19 mag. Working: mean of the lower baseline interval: 60.1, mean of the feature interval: 71.5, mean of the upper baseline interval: 59.4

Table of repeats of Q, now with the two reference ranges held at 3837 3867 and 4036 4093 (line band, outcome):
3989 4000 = -0.139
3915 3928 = 0.123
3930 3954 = 0.484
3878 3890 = 0.170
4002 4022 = -0.134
